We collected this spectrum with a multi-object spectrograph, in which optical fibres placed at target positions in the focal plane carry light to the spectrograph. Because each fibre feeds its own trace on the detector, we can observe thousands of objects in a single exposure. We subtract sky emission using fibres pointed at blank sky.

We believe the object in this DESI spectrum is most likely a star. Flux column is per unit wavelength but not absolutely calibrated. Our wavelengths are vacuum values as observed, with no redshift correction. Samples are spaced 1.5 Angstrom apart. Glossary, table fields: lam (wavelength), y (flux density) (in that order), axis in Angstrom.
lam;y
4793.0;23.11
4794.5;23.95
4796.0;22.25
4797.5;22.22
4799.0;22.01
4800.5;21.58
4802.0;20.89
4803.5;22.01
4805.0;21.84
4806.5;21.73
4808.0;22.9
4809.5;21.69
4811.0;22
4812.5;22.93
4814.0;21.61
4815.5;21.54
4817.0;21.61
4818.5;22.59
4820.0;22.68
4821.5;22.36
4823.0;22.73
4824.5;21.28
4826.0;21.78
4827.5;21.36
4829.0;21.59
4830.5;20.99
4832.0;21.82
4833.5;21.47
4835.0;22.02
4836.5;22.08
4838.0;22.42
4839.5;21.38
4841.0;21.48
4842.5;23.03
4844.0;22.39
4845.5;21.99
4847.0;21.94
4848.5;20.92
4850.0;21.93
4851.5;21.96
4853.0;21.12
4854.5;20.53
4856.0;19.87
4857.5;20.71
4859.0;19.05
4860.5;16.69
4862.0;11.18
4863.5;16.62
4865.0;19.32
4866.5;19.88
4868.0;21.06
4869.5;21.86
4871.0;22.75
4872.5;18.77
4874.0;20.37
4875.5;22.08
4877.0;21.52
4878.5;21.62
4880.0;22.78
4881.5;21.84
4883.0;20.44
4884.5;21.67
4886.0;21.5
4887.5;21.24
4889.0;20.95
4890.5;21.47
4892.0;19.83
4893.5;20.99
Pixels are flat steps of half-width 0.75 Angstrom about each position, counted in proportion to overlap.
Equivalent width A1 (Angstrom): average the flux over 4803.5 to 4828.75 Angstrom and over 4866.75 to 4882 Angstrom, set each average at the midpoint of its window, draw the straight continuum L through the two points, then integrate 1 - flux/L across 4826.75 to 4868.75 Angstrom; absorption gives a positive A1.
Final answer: 2.1 Angstrom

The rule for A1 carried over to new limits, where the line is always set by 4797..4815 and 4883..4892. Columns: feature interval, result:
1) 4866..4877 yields 0.1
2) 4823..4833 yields 0.1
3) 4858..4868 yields 1.8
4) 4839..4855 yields -0.1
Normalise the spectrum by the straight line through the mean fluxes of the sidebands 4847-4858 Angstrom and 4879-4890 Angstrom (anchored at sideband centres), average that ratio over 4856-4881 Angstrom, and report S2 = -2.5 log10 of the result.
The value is 0.08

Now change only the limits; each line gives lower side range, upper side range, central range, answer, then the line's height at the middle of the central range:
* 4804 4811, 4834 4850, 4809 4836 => 0.01 mag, 22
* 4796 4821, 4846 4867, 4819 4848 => -0.07 mag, 20.7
